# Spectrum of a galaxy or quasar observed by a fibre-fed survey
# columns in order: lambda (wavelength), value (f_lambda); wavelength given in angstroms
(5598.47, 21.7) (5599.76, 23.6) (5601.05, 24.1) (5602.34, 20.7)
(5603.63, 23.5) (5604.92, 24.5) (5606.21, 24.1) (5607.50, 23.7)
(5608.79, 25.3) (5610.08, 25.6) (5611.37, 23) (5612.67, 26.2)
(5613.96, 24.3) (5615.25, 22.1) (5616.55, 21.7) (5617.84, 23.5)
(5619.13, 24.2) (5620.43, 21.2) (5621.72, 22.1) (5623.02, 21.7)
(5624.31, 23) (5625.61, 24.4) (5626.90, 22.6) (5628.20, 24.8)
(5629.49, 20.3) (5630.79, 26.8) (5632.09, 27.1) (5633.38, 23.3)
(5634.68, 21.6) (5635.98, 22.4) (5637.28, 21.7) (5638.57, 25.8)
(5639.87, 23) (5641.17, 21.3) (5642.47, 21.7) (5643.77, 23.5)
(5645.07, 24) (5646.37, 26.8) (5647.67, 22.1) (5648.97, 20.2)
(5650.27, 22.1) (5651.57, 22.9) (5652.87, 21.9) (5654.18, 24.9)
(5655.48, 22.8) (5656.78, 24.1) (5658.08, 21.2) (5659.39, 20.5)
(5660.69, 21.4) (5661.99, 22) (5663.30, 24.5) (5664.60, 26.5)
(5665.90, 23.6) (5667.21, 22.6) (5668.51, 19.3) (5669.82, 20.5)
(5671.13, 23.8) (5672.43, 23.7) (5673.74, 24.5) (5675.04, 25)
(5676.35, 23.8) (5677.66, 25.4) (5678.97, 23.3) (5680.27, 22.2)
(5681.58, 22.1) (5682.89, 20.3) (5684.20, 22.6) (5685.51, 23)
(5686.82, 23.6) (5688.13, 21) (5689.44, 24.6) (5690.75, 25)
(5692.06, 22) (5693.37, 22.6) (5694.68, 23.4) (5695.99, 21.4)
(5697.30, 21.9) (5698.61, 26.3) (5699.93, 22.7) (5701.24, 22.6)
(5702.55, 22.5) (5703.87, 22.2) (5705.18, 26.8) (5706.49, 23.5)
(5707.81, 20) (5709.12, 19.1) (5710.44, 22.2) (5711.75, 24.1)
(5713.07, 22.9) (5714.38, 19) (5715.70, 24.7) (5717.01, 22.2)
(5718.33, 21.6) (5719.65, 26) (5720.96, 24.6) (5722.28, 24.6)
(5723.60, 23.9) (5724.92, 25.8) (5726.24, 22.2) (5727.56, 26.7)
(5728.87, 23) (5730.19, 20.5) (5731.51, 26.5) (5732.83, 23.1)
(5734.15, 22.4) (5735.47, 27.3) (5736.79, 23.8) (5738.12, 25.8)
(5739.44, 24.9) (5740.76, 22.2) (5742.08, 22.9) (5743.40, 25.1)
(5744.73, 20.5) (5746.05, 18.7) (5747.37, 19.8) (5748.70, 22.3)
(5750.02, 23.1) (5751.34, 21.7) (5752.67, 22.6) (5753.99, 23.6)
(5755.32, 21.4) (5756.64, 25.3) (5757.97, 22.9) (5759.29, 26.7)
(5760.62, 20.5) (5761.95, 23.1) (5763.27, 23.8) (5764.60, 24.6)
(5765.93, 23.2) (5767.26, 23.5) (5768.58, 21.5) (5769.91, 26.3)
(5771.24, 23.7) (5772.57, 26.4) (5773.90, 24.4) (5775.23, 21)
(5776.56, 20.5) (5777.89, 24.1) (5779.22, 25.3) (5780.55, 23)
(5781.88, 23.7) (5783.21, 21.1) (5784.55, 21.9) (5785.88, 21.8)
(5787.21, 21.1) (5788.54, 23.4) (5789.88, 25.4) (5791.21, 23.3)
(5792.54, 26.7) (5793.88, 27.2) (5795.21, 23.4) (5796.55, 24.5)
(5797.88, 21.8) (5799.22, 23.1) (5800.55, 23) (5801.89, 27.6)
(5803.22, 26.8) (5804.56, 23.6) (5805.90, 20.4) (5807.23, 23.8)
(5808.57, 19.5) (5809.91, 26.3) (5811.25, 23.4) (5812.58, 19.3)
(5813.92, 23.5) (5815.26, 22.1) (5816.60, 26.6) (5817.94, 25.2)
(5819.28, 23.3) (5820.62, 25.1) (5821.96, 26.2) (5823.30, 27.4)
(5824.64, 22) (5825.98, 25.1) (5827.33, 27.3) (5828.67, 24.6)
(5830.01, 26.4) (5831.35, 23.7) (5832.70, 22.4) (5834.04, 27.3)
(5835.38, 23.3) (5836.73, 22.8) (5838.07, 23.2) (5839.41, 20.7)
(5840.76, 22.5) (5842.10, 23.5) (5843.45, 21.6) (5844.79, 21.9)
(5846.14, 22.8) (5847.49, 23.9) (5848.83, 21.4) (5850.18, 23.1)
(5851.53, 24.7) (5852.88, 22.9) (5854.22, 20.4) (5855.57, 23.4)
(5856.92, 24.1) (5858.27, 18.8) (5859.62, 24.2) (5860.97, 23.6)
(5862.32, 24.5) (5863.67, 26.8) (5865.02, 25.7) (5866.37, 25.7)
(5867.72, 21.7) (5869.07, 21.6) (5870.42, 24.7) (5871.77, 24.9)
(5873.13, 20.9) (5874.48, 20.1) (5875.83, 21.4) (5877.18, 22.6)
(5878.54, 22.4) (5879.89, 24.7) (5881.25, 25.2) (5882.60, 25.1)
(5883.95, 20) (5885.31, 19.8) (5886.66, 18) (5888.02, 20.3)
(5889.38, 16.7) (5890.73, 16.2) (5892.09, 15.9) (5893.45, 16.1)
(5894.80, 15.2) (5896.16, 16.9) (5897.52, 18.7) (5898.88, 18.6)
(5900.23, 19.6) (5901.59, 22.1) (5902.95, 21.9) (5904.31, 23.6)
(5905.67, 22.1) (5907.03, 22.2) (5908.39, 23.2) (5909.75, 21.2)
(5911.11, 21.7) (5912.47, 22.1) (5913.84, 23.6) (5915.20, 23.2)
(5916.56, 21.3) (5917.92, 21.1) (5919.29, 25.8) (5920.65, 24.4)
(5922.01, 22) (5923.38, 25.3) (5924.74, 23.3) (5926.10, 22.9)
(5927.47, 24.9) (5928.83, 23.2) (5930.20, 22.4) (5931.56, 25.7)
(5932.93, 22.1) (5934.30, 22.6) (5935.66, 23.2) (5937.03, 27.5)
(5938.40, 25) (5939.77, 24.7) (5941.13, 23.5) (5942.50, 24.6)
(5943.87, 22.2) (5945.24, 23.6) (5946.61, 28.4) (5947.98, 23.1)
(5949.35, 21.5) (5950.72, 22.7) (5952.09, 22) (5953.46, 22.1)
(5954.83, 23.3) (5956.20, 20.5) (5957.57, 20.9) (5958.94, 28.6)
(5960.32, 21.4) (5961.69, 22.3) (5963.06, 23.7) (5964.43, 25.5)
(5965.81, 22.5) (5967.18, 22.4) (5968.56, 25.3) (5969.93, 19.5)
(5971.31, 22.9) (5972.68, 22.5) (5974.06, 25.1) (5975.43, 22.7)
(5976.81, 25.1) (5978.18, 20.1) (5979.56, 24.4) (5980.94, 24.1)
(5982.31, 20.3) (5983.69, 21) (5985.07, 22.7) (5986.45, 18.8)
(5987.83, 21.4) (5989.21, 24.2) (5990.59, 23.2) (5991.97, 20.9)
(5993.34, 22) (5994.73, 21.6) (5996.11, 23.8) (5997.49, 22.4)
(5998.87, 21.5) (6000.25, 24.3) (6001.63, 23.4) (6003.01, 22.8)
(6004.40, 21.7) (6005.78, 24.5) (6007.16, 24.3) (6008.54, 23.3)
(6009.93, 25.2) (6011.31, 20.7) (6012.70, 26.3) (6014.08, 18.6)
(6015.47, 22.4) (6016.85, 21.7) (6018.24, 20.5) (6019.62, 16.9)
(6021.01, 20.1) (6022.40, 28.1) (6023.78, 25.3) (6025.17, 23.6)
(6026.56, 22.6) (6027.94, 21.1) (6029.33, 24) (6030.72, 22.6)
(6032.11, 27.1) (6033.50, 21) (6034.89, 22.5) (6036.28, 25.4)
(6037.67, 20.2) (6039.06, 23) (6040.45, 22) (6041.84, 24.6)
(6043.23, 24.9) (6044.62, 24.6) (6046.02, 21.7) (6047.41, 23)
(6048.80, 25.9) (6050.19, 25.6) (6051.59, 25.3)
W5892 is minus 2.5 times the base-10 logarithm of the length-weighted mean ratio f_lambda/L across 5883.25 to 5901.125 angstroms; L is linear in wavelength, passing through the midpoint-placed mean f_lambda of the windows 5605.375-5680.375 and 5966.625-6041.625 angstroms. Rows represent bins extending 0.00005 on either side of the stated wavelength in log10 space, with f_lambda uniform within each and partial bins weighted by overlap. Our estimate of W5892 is 0.264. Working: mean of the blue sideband 23.2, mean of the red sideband 22.7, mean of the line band 17.9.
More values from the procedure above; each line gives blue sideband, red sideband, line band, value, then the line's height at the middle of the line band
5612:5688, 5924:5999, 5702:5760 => -0.01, 23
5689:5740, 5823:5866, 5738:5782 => 0.02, 23.5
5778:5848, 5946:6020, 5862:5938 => 0.05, 23.2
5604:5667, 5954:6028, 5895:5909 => 0.11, 22.8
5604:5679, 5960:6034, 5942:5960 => -0.02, 22.8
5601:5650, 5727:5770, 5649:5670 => 0.04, 23.3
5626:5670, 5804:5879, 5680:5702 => 0.01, 23.1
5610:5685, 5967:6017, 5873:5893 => 0.11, 22.8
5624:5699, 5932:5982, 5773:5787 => 0.02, 23.2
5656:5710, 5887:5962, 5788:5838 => -0.08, 22.5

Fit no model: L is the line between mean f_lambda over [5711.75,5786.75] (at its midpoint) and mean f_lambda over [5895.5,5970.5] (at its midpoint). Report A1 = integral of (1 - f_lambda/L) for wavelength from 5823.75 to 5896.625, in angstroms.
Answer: 2.2 angstroms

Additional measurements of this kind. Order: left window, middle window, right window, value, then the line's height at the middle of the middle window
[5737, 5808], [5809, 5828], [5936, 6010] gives -0.92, 23.3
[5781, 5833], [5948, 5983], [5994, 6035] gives 0.31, 23.1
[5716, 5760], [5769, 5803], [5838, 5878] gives -0.79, 23.2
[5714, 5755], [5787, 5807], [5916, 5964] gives -0.69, 23.3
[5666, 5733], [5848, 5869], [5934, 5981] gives -0.06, 23.3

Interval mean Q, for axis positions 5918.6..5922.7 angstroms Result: 24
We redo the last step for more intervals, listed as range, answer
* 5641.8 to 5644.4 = 22.6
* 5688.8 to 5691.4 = 24.8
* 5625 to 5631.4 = 23.8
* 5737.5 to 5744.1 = 24.2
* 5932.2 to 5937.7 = 23.8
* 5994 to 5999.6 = 22.3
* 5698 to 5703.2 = 23.5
